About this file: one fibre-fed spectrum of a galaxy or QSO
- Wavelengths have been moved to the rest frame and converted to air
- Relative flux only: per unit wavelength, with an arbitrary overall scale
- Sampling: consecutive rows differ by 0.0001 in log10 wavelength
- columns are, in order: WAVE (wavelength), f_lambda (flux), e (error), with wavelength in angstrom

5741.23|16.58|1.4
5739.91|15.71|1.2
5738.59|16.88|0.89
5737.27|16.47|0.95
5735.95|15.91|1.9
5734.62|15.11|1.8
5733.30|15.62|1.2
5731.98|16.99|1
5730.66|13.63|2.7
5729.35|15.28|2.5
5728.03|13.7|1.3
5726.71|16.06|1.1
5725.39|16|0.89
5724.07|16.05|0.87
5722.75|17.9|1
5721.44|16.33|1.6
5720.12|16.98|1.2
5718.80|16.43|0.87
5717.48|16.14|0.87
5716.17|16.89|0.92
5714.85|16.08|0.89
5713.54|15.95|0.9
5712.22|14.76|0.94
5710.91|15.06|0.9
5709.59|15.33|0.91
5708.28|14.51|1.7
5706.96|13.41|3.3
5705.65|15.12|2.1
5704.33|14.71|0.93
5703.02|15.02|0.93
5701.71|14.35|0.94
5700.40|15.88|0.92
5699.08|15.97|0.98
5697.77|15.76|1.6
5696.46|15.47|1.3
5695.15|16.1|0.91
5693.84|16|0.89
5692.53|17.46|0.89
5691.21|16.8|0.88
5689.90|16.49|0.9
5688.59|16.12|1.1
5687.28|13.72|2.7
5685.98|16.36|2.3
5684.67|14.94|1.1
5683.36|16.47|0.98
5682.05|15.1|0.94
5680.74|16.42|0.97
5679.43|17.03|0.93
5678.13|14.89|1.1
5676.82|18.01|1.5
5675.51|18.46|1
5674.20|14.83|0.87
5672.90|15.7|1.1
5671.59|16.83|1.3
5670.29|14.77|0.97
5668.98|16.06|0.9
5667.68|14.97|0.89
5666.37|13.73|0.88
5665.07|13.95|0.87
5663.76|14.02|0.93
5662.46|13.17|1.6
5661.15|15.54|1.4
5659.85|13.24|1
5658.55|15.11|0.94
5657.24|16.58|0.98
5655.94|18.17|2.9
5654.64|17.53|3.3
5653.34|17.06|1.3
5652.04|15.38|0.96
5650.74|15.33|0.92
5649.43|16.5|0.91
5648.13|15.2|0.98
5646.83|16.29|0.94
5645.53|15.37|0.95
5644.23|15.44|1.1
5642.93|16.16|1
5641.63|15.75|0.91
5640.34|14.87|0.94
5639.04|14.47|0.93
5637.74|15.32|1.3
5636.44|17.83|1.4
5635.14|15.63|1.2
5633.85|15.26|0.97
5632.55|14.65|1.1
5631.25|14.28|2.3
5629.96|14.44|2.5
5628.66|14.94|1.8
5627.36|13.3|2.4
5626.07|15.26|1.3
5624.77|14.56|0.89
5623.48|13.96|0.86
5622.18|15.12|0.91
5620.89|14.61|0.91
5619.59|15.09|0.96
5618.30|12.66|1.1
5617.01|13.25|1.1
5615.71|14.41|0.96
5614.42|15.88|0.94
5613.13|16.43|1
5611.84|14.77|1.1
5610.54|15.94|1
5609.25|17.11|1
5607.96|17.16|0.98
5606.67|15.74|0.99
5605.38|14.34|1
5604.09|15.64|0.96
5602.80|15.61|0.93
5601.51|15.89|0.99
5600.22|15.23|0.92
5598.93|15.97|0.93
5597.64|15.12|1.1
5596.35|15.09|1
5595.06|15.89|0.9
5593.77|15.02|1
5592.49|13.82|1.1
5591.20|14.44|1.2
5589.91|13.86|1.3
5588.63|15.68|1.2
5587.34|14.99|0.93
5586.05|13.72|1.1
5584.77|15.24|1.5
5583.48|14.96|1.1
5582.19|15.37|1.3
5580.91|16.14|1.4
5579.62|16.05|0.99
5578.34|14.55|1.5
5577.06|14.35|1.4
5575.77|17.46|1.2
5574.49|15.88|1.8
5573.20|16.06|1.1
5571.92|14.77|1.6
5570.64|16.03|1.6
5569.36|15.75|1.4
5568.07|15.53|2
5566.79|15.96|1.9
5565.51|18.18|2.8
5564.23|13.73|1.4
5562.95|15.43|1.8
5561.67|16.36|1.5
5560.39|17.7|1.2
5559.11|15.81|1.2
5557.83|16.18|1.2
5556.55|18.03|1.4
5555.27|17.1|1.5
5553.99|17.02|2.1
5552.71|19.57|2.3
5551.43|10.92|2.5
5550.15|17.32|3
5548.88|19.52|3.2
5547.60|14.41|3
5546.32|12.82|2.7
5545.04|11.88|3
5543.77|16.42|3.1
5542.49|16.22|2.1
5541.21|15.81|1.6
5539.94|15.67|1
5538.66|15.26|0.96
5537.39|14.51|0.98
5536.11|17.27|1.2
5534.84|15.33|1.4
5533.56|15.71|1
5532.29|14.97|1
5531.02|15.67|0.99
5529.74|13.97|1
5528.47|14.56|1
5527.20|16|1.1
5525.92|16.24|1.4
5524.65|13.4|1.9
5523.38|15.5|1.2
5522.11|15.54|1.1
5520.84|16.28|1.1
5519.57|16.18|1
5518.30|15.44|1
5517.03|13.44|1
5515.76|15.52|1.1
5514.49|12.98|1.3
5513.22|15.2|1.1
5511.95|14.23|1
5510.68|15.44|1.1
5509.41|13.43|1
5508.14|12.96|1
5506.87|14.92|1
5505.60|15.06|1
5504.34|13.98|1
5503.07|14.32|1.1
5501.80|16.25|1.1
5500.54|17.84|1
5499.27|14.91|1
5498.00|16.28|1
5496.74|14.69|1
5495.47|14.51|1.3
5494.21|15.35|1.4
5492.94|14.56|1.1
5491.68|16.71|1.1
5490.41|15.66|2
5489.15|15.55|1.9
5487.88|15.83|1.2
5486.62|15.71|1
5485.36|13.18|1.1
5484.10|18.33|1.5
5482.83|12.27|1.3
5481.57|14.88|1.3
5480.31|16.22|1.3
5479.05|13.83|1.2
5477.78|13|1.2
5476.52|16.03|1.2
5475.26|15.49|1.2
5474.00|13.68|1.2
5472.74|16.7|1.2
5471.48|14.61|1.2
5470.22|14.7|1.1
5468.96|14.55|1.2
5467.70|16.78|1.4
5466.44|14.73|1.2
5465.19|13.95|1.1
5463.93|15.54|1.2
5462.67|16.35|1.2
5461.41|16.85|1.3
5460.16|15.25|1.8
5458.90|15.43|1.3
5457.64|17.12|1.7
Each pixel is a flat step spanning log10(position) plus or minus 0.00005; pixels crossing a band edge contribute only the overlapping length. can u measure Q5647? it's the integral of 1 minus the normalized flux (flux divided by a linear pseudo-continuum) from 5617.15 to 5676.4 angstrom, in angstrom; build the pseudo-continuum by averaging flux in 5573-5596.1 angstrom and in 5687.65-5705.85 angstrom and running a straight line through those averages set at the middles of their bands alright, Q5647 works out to 0.9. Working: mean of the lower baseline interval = 15.2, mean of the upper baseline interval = 15.8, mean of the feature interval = 15.3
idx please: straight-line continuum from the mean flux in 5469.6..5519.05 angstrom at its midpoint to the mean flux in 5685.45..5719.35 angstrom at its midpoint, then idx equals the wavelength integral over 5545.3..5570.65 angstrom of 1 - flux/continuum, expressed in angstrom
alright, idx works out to -1.6 angstrom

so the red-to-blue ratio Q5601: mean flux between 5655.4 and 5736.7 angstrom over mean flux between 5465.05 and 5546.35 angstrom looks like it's 1.04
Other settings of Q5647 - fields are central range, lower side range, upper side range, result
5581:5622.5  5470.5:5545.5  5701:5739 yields 0.5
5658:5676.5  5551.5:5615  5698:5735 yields 0.6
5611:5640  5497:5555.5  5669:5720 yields 1.4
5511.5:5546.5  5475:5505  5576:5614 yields 0.4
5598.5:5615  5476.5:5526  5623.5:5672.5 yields -0.6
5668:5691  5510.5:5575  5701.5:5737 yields -0.7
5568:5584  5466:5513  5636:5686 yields -0.2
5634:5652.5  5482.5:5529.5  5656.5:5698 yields -0.2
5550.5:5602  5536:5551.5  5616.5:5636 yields -2.1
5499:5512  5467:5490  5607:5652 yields 0.2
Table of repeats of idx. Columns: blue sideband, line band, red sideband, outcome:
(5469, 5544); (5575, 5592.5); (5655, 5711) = 0.3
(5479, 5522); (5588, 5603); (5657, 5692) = 0.2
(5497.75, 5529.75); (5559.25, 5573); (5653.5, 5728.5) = -0.7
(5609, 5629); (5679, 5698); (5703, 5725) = -0.7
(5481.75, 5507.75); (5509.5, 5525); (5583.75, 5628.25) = 0.3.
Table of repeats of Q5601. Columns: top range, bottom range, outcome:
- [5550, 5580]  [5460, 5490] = 1.06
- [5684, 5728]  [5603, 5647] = 1.04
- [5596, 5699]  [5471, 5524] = 1.03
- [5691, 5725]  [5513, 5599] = 1.02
